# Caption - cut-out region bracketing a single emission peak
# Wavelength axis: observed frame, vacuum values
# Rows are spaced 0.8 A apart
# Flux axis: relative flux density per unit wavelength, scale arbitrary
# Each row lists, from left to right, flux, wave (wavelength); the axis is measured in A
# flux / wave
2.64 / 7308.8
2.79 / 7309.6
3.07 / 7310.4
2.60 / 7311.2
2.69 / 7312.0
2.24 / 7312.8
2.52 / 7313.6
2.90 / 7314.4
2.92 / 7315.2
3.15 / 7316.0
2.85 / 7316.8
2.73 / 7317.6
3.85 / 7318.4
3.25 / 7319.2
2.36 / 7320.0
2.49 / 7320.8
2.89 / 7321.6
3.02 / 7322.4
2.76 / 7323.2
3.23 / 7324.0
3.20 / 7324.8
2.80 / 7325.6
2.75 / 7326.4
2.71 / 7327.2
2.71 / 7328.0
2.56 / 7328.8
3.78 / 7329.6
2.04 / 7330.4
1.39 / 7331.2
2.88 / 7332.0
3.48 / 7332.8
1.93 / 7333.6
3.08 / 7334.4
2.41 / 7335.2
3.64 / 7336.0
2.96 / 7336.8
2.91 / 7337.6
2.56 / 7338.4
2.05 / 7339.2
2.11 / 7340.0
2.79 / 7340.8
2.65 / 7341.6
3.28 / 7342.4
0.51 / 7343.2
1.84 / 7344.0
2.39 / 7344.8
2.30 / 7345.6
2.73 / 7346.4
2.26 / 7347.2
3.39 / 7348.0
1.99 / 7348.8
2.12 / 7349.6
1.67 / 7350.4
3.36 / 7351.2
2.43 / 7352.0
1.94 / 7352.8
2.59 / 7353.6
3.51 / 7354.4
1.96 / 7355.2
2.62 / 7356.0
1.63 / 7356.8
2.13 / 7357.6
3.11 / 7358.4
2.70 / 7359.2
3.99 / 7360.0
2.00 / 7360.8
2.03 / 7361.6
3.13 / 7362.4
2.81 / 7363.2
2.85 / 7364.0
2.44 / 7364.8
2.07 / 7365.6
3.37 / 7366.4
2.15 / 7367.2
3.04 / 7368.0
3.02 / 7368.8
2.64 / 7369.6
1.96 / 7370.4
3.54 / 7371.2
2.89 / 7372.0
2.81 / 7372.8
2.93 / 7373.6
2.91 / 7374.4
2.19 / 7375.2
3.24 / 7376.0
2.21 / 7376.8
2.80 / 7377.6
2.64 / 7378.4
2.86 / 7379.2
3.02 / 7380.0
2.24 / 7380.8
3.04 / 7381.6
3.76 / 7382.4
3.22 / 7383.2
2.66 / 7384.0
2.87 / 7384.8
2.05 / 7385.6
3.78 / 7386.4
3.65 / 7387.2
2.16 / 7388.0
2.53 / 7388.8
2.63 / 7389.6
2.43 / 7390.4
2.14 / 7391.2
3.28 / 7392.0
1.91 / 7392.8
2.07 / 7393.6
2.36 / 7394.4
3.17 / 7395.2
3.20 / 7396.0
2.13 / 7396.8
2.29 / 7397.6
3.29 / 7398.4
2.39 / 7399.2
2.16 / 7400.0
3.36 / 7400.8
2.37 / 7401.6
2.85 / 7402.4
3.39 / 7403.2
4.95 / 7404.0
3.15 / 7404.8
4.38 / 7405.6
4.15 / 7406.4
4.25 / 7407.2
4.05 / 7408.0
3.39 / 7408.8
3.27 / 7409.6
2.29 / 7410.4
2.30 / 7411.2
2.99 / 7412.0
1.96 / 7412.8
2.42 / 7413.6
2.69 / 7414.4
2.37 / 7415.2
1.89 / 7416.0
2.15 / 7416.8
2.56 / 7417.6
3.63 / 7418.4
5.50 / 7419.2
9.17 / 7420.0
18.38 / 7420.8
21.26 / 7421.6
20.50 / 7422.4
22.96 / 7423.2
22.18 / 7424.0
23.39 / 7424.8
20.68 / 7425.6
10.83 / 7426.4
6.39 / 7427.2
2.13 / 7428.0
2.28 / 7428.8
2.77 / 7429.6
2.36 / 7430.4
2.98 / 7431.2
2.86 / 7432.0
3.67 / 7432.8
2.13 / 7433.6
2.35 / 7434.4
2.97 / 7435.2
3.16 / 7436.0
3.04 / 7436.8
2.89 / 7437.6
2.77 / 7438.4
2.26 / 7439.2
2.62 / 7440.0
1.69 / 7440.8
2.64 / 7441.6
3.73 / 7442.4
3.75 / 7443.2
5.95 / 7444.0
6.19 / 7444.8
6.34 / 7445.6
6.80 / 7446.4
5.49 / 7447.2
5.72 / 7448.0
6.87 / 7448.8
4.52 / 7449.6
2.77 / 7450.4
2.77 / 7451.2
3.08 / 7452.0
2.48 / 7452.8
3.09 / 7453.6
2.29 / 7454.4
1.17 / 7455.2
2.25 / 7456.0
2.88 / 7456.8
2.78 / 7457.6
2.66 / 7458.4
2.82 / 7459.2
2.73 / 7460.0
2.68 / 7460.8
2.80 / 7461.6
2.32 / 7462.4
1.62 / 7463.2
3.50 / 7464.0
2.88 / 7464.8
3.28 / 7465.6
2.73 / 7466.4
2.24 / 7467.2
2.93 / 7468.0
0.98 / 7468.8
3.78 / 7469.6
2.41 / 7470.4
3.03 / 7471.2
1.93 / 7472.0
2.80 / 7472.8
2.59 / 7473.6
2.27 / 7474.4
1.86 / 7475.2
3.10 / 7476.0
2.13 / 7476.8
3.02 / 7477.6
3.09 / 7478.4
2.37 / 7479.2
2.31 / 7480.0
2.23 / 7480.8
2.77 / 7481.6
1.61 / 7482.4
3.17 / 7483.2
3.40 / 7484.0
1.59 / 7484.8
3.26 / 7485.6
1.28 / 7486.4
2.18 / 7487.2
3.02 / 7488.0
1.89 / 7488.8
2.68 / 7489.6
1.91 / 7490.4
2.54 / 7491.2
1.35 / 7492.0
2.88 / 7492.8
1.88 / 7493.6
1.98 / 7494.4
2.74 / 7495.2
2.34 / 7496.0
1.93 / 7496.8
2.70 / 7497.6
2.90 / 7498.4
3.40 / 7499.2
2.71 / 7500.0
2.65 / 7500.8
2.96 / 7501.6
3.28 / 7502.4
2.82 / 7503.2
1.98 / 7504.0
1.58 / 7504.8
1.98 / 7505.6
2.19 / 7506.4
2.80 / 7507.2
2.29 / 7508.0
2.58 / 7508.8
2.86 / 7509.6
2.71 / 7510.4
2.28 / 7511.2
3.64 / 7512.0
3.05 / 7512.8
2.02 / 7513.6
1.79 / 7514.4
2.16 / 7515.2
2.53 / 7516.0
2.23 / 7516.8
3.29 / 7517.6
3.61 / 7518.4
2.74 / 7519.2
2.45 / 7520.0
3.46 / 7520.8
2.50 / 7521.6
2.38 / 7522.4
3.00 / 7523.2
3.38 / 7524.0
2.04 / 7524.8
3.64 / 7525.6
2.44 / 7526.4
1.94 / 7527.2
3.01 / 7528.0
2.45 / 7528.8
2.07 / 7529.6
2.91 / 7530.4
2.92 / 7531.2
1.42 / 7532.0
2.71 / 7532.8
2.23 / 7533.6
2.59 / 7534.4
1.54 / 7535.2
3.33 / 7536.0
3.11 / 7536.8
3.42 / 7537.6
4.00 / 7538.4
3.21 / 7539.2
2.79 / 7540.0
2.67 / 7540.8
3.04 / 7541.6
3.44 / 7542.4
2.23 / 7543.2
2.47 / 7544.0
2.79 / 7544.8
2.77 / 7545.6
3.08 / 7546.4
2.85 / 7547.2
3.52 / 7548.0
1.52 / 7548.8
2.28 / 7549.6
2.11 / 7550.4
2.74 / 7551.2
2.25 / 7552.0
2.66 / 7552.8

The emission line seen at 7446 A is [N II]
